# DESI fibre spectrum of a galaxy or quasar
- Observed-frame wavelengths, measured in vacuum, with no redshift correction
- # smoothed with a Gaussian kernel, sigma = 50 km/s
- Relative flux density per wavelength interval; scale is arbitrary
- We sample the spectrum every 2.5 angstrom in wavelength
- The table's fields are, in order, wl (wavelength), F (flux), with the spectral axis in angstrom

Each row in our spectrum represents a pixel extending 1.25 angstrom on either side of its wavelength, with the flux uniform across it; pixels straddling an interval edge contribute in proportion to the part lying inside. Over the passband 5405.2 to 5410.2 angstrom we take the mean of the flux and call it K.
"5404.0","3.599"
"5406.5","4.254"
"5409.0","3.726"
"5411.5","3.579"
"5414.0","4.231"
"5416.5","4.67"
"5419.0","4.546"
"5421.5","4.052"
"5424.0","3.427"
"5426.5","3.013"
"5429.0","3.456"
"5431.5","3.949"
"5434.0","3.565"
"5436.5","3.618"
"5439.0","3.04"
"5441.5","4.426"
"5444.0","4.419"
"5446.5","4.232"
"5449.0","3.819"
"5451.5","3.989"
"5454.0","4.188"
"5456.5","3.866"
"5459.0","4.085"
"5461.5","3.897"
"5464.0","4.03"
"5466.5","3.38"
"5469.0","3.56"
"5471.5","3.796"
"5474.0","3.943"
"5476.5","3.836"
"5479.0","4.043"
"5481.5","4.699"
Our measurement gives 3.99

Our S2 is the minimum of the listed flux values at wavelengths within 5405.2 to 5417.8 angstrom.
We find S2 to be 3.579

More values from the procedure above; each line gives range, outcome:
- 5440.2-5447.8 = 4.232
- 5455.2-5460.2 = 3.866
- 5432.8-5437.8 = 3.565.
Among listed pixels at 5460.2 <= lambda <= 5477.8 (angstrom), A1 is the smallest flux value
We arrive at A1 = 3.38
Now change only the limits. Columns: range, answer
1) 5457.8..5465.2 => 3.897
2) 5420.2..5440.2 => 3.013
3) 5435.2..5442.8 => 3.04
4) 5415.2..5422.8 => 4.052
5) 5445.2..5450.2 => 3.819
